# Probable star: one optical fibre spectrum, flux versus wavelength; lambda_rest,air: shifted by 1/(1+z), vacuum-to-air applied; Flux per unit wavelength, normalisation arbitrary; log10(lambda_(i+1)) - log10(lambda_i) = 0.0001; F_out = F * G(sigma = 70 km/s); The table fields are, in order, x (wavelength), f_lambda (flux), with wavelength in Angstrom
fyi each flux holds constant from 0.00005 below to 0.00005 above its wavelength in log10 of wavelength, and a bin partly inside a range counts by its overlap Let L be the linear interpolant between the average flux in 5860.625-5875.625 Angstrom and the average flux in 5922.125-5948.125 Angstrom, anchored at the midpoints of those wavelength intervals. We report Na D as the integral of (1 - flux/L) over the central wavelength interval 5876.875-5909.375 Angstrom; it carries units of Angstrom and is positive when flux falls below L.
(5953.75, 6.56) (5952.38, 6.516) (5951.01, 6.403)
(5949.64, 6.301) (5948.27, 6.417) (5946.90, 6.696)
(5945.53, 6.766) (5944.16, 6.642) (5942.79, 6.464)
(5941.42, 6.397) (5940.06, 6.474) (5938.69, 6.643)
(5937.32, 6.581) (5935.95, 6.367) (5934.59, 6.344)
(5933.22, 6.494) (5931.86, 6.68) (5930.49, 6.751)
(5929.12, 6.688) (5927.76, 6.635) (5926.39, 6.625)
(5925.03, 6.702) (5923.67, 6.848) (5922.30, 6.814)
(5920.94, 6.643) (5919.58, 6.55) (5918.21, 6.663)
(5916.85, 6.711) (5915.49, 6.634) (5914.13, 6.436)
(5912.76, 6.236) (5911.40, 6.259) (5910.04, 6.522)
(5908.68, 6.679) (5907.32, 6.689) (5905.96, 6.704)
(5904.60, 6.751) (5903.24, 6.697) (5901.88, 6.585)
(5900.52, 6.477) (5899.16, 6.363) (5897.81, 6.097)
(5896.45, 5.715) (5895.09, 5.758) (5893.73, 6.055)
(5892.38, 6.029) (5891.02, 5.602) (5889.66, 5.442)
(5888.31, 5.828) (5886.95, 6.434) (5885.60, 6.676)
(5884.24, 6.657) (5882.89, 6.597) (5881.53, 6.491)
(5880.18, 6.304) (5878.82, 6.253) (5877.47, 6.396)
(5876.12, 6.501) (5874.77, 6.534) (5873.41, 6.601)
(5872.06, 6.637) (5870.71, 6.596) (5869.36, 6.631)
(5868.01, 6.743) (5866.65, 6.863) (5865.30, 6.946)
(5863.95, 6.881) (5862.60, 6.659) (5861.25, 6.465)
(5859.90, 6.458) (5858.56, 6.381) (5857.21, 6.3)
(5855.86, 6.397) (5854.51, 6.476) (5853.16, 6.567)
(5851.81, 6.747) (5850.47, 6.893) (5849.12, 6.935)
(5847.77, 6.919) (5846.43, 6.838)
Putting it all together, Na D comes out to 1.7 Angstrom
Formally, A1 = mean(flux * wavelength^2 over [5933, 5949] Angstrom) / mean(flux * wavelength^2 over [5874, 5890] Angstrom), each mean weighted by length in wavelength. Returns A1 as 1.0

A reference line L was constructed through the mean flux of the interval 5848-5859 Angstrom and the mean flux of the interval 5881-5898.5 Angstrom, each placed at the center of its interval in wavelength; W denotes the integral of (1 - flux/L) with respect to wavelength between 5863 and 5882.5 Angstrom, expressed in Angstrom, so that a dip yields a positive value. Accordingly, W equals -0.80 Angstrom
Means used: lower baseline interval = 6.6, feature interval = 6.6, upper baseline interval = 6.1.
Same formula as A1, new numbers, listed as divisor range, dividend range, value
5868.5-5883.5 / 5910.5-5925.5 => 1.03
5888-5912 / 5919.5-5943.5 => 1.07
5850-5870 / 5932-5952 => 1.01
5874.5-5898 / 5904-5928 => 1.08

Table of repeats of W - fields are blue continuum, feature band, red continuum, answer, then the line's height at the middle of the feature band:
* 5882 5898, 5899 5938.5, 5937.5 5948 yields -1.5 Angstrom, 6.35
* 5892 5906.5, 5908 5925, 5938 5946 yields -0.5 Angstrom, 6.4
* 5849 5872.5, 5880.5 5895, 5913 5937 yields 1.0 Angstrom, 6.63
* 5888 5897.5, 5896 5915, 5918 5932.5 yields -1.0 Angstrom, 6.14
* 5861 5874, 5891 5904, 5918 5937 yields 1.0 Angstrom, 6.67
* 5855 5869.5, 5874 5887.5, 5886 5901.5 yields -0.5 Angstrom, 6.26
